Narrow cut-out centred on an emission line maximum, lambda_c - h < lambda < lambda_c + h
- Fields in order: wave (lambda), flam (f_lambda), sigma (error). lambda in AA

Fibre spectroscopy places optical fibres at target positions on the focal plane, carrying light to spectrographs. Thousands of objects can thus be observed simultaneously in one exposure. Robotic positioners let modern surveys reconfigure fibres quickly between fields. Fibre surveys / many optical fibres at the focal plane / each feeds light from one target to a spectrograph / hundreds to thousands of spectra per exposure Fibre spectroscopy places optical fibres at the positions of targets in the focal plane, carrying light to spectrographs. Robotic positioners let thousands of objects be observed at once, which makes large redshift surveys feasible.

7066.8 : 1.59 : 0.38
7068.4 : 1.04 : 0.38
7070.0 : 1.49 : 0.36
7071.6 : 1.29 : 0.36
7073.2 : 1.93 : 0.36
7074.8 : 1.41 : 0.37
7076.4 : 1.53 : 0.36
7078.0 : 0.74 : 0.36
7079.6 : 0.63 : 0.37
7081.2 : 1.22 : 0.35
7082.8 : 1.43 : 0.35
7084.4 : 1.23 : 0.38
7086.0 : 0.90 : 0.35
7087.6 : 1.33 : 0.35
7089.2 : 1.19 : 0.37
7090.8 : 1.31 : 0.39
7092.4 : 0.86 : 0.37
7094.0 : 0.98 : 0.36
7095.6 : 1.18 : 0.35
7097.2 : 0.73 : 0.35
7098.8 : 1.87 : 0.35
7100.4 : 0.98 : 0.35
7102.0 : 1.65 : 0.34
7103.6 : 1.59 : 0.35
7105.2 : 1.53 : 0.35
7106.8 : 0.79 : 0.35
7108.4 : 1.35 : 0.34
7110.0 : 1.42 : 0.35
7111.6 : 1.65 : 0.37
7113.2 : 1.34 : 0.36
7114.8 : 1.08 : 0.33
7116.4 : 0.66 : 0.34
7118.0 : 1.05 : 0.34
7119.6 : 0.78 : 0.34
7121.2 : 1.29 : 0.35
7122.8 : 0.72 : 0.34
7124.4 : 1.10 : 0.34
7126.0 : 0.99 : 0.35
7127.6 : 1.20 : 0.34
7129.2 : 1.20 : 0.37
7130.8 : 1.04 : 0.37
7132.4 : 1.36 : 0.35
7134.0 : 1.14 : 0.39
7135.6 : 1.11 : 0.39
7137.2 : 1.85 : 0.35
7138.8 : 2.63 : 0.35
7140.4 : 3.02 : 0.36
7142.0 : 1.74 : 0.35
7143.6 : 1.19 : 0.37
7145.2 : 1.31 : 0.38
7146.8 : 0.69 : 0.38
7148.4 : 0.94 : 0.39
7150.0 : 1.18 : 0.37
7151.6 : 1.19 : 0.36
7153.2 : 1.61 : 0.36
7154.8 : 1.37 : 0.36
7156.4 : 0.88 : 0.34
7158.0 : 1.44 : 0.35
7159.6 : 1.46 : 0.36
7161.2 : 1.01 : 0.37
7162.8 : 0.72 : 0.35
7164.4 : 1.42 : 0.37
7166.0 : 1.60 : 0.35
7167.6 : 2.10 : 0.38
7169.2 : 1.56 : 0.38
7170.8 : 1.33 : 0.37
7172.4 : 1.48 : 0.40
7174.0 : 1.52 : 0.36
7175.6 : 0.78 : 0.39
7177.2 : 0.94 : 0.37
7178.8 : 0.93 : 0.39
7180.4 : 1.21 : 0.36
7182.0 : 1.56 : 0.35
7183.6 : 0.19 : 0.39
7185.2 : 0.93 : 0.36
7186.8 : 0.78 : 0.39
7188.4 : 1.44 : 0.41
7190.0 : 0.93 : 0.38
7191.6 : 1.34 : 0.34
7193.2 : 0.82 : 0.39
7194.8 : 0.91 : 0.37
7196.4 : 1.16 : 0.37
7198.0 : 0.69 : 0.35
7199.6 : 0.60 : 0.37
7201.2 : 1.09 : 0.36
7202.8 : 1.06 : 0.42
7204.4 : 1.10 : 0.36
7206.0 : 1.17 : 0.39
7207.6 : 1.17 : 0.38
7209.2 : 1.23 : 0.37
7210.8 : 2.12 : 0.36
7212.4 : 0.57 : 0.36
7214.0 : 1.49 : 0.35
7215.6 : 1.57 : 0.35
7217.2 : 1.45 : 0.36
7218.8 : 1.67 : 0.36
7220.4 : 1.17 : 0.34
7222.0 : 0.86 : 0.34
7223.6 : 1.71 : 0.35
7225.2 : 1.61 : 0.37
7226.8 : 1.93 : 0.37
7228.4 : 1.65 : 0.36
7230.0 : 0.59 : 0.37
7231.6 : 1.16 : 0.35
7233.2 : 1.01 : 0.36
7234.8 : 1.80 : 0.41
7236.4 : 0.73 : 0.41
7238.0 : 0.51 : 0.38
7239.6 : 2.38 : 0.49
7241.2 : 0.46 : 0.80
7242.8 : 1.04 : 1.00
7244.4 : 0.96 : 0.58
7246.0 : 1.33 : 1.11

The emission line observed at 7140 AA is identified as [O III]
